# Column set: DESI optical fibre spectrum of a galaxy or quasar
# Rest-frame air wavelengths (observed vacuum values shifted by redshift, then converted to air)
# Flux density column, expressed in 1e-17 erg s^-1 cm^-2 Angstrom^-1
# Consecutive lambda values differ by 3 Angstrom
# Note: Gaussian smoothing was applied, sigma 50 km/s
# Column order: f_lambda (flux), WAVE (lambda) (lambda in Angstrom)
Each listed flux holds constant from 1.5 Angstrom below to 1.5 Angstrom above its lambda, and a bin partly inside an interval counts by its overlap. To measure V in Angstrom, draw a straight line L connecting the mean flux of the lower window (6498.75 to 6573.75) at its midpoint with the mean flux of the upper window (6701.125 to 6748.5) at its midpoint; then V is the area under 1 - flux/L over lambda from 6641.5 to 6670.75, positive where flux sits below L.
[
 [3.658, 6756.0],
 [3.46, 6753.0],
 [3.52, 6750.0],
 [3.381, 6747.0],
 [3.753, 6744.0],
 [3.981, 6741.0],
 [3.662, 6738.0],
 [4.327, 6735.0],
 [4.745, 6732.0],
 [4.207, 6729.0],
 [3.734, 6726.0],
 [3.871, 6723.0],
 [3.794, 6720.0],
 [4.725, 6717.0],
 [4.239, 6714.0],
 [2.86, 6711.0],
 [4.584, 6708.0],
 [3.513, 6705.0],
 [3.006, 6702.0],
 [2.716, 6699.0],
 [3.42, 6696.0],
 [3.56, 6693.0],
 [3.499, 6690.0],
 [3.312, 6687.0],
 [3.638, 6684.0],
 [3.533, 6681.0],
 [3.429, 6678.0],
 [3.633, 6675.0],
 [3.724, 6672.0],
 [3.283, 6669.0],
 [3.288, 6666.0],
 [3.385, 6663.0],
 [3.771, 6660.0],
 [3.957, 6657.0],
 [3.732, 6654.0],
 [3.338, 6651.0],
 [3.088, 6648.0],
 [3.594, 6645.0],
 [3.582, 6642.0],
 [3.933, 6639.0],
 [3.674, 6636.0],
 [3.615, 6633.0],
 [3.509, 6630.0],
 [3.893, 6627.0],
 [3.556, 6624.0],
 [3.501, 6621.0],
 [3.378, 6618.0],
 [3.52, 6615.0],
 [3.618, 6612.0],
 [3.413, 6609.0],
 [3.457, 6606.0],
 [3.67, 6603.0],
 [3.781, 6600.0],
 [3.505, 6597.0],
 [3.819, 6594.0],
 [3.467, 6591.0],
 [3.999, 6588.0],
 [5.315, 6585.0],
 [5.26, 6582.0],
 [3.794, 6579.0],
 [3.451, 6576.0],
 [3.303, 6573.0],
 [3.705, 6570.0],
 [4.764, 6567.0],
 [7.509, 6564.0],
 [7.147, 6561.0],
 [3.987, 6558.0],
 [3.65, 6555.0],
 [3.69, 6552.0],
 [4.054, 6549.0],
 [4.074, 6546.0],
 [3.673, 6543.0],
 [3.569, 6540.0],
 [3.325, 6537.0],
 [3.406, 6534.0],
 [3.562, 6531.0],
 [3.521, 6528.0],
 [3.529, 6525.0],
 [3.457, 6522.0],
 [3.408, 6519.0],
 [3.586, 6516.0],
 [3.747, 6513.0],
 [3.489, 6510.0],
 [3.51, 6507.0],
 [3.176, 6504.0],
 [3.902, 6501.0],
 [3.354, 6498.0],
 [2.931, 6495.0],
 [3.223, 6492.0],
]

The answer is 3.16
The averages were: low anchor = 3.95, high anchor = 3.91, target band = 3.5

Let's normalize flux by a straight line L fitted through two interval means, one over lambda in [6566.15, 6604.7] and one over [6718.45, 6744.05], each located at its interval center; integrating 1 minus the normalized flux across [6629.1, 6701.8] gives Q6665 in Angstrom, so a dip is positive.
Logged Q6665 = 9.09 Angstrom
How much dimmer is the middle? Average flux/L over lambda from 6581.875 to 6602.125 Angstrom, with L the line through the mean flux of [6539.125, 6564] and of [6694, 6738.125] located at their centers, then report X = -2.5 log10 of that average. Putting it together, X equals 0.06 mag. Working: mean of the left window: 4.44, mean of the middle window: 4.07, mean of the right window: 3.83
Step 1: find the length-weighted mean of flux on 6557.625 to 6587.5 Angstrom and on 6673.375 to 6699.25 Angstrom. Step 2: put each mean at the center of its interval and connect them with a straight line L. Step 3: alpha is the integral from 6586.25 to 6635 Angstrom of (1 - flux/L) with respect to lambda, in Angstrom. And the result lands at 8.3 Angstrom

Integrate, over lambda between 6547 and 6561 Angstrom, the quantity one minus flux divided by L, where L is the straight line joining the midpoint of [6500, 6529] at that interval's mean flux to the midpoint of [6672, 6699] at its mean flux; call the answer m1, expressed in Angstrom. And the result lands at -2.8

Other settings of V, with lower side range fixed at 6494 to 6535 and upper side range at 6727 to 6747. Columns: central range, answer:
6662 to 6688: 2.8 Angstrom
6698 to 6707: 1.8 Angstrom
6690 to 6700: 1.6 Angstrom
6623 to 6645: 0.6 Angstrom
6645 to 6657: 1.1 Angstrom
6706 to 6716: 0.2 Angstrom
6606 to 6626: 1.2 Angstrom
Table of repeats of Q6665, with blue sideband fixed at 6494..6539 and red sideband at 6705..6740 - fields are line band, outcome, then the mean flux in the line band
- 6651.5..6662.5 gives 0.4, 3.74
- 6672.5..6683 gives 1.0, 3.56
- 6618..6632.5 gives 0.7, 3.59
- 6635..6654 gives 1.4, 3.55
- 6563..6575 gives -3.5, 4.65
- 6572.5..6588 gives -2.6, 4.26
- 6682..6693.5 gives 1.3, 3.5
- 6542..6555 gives -1.1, 3.85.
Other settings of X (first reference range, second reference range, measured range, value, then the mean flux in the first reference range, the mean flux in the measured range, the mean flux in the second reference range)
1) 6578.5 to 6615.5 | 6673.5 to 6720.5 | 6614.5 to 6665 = 0.05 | 3.91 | 3.59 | 3.59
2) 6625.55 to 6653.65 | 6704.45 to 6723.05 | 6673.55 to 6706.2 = 0.14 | 3.59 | 3.39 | 3.97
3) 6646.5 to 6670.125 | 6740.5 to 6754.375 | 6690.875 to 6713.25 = 0.04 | 3.48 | 3.41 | 3.59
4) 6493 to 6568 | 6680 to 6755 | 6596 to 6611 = 0.08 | 3.91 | 3.57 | 3.72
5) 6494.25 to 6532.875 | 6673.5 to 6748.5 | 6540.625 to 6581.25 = -0.23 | 3.48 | 4.37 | 3.72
